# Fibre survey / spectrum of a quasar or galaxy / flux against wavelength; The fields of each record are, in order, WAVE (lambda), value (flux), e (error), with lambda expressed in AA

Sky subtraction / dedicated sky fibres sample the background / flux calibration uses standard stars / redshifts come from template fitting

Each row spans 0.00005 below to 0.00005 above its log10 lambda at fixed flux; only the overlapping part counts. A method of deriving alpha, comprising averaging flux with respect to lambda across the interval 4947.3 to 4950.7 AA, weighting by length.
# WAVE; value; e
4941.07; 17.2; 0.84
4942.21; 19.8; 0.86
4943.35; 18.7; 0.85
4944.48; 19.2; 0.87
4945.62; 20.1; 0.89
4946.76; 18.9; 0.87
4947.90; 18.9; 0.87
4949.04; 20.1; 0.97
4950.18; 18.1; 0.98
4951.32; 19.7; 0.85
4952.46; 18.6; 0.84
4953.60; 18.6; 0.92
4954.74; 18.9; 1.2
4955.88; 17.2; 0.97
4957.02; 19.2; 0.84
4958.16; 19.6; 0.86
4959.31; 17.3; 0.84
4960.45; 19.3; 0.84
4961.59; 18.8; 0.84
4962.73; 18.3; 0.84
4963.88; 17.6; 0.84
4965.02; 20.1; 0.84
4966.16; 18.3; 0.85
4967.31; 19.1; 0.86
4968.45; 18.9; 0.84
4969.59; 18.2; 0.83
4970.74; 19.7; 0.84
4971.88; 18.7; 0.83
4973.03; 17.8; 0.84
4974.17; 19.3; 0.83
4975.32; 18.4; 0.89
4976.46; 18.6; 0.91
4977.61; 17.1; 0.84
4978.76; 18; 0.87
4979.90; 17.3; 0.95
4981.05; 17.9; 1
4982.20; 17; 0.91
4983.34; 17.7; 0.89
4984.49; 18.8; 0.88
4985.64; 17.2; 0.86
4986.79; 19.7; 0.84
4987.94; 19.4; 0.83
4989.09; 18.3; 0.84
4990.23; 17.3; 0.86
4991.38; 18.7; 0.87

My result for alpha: 19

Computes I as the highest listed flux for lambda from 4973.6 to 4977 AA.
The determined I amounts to 19.3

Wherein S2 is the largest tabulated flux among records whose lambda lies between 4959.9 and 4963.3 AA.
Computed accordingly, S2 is 19.3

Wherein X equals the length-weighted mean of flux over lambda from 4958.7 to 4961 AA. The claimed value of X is 18.3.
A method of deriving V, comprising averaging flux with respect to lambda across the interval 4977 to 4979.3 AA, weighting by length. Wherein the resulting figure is 17.5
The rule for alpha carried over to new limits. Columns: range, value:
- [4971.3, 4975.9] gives 18.6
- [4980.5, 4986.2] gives 17.7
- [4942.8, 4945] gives 19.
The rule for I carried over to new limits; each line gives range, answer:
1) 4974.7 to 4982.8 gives 18.6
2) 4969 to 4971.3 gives 19.7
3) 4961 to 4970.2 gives 20.1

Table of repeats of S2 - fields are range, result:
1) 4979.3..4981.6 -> 17.9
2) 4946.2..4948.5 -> 18.9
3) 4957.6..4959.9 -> 19.6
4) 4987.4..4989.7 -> 19.4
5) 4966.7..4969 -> 19.1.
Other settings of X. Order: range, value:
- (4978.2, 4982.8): 17.6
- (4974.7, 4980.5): 17.9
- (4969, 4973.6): 18.6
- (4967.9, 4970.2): 18.6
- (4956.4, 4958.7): 19.4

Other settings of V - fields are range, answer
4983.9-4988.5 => 18.7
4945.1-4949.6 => 19.5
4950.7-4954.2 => 19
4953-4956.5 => 18.3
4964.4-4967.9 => 19.2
